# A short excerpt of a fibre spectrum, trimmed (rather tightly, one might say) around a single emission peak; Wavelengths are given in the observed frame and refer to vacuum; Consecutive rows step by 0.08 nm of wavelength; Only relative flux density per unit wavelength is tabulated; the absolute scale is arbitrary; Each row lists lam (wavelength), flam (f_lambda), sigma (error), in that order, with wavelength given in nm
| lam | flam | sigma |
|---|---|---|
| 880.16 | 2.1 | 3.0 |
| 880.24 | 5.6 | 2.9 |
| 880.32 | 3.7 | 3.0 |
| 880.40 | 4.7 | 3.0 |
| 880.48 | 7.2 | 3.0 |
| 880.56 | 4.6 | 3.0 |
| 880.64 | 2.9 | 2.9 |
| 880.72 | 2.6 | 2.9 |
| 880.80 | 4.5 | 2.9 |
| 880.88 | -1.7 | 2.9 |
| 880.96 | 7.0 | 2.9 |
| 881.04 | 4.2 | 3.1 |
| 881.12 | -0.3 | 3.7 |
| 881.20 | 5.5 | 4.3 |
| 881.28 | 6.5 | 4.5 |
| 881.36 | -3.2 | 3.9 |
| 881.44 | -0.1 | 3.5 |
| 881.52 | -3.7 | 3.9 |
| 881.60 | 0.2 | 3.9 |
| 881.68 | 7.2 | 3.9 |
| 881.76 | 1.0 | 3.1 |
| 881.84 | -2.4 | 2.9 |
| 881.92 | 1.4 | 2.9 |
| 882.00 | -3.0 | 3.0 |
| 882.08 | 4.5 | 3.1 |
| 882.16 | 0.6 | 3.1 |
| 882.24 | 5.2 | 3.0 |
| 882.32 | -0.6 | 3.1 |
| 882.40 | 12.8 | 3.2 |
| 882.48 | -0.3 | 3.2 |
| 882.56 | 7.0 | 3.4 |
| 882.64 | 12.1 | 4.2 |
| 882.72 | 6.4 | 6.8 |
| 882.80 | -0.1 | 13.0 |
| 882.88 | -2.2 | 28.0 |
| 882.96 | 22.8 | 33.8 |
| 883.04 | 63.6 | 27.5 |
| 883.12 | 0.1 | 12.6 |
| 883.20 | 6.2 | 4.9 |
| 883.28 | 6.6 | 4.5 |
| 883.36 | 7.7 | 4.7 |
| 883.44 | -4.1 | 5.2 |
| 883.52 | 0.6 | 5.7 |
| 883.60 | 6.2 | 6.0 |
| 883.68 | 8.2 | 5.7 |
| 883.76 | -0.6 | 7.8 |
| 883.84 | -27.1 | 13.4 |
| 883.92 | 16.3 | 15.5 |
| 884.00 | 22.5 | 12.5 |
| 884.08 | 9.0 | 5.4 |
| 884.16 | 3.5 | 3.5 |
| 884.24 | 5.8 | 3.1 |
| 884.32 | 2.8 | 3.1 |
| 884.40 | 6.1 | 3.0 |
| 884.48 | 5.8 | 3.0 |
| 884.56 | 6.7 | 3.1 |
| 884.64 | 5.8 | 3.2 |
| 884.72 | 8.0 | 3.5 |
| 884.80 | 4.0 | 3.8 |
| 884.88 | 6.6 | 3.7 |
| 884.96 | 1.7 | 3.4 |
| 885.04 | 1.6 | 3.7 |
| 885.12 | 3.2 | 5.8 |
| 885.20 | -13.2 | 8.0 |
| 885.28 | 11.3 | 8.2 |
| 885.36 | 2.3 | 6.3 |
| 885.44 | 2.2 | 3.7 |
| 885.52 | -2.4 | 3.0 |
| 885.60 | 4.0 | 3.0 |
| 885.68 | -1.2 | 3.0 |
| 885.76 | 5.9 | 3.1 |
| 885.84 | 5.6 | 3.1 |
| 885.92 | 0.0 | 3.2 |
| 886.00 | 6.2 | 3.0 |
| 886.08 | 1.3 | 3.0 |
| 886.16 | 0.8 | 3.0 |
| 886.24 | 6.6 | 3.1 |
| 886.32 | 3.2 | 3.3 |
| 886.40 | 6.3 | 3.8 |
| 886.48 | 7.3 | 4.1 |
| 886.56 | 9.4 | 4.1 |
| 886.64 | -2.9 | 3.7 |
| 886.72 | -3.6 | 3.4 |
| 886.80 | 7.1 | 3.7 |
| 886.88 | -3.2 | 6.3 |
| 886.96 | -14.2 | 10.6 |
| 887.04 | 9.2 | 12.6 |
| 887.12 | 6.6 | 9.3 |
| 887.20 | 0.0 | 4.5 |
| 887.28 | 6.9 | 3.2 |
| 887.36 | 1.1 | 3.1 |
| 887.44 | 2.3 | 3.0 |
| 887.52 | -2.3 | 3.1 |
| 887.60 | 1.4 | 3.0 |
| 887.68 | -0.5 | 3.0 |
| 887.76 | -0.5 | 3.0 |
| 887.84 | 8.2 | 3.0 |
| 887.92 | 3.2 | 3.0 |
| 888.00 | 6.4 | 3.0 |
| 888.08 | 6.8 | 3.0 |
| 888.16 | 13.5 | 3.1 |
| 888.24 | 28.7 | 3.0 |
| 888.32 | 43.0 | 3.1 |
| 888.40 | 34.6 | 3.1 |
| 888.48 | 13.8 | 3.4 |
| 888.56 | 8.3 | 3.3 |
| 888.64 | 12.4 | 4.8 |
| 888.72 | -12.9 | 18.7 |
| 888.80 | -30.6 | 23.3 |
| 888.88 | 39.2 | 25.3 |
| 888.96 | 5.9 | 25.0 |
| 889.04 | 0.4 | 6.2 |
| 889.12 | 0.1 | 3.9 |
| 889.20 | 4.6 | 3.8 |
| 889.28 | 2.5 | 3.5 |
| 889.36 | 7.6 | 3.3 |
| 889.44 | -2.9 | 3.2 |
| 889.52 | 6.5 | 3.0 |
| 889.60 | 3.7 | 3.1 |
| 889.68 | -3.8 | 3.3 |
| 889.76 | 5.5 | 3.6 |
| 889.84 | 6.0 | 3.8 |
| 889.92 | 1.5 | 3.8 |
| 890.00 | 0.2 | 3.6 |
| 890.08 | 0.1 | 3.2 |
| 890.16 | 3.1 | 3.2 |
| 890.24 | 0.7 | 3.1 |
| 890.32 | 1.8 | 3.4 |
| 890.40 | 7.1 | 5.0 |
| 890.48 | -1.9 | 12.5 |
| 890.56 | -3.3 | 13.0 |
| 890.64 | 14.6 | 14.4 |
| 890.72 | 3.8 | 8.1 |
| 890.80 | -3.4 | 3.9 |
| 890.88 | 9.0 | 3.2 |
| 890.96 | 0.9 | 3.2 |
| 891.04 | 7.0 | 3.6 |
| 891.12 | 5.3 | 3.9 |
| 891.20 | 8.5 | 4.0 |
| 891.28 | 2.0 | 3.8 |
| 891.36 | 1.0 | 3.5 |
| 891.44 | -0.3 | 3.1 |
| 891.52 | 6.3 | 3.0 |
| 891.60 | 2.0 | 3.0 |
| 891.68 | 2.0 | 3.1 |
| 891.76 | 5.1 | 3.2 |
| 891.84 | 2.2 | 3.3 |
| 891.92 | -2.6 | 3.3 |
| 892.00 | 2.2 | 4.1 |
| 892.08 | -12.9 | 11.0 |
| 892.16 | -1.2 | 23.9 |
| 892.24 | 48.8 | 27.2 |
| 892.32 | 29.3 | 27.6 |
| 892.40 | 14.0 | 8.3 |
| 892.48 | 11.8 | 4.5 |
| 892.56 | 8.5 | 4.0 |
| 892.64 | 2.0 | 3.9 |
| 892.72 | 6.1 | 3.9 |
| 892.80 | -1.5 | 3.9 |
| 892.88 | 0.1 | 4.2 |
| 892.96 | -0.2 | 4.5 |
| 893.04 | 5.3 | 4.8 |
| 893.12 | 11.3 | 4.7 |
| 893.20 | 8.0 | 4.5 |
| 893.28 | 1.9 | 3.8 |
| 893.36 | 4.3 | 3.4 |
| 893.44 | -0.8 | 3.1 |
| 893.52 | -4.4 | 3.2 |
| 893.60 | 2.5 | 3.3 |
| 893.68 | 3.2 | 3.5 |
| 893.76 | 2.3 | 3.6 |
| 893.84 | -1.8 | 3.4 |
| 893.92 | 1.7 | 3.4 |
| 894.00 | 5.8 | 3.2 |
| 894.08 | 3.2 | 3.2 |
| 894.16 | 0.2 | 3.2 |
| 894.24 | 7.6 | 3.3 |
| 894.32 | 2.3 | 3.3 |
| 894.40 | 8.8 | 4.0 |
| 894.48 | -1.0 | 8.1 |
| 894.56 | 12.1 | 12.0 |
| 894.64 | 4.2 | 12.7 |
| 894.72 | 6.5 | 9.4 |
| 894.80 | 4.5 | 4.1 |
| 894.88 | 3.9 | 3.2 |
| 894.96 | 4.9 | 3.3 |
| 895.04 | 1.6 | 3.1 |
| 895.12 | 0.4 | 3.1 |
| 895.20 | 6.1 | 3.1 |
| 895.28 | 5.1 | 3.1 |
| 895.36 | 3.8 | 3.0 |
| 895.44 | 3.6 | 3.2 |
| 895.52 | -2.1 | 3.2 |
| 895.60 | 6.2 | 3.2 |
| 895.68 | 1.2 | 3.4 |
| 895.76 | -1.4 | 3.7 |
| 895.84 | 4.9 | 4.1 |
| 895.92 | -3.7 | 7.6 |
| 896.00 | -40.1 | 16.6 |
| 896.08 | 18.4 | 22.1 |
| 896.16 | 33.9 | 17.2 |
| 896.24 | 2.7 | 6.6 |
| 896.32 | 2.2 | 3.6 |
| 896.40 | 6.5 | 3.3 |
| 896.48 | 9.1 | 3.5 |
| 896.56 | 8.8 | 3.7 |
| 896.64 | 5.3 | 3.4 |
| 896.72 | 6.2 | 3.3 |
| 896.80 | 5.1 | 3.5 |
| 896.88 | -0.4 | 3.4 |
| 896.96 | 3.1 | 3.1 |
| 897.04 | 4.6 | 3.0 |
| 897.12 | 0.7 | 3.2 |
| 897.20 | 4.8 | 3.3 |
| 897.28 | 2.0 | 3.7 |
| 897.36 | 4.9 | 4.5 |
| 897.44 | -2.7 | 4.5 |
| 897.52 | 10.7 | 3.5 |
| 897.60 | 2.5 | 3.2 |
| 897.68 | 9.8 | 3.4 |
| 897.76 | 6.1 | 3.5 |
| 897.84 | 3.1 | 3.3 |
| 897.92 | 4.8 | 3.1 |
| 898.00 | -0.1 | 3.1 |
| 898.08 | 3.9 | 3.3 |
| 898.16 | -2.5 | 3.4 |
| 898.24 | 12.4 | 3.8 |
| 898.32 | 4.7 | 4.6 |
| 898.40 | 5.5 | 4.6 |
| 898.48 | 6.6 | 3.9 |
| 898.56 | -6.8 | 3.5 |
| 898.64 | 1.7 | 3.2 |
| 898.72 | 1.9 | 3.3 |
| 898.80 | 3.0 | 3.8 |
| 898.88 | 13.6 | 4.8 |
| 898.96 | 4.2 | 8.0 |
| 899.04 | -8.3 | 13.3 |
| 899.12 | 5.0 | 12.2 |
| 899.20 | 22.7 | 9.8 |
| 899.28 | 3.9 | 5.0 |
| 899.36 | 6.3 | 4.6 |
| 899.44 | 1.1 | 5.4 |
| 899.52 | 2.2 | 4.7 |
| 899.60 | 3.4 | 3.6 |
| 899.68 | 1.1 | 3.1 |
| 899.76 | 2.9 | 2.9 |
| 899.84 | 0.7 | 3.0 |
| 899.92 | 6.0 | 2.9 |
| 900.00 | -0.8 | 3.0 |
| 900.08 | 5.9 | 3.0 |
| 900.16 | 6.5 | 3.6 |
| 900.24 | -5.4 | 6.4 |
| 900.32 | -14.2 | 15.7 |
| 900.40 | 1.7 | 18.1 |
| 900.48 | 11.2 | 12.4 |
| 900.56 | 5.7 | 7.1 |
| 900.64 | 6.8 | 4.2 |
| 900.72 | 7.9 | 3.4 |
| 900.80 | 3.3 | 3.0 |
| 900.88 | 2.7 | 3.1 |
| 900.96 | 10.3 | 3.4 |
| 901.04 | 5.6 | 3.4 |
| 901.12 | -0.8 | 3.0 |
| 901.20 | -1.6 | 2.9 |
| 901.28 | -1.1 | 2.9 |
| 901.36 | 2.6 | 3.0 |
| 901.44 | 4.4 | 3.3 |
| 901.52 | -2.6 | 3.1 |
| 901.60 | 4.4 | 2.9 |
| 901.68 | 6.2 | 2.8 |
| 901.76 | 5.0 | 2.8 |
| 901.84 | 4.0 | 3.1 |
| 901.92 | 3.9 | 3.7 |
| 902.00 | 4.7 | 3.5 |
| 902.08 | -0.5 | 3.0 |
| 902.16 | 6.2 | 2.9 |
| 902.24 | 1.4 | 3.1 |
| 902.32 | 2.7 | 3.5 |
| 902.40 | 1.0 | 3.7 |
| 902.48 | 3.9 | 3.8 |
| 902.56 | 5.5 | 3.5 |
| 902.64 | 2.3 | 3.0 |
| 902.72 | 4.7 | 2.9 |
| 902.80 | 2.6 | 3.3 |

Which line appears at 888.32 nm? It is Hbeta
